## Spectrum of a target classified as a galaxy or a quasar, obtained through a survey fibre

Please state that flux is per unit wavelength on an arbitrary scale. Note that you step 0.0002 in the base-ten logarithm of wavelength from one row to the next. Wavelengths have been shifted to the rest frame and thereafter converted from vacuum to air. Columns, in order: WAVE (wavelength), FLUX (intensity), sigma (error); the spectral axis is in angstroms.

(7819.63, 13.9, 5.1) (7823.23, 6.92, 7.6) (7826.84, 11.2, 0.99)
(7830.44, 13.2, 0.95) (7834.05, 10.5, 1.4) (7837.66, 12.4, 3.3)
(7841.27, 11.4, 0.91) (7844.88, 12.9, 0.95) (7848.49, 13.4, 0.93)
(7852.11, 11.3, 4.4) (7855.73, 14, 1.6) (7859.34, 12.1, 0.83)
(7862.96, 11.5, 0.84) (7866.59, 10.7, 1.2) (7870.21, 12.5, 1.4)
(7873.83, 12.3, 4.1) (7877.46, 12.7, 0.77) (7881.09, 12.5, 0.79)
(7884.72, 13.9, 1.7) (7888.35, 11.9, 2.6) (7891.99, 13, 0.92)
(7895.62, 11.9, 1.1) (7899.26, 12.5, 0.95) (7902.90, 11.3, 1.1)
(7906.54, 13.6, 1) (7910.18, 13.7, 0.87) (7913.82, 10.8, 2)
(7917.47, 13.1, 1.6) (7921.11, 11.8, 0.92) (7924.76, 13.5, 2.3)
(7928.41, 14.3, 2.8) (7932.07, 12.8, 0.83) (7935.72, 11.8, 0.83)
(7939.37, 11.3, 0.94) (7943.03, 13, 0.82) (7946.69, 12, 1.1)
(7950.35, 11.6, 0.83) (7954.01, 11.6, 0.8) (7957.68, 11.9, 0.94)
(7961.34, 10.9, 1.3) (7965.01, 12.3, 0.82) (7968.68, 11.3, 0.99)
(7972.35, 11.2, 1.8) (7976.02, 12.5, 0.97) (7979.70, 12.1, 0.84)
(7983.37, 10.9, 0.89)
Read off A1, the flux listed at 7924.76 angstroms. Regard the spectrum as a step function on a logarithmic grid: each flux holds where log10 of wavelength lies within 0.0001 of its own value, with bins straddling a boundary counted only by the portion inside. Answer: 13.5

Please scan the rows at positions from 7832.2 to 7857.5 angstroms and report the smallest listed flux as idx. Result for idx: 10.5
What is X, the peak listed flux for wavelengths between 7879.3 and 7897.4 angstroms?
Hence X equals 13.9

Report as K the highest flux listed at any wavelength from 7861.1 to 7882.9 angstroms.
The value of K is 12.7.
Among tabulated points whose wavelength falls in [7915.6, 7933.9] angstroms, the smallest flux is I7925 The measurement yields 11.8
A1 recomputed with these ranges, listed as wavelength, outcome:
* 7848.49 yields 13.4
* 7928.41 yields 14.3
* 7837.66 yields 12.4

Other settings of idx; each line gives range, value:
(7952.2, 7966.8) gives 10.9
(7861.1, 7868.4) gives 10.7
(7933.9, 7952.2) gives 11.3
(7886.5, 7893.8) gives 11.9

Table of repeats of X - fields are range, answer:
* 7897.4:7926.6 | 13.7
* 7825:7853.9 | 13.4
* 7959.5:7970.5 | 12.3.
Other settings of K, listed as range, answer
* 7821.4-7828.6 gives 11.2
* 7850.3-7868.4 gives 14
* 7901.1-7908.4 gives 13.6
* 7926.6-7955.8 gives 14.3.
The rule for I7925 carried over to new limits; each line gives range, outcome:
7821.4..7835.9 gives 6.92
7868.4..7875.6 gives 12.3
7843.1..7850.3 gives 12.9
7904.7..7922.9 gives 10.8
